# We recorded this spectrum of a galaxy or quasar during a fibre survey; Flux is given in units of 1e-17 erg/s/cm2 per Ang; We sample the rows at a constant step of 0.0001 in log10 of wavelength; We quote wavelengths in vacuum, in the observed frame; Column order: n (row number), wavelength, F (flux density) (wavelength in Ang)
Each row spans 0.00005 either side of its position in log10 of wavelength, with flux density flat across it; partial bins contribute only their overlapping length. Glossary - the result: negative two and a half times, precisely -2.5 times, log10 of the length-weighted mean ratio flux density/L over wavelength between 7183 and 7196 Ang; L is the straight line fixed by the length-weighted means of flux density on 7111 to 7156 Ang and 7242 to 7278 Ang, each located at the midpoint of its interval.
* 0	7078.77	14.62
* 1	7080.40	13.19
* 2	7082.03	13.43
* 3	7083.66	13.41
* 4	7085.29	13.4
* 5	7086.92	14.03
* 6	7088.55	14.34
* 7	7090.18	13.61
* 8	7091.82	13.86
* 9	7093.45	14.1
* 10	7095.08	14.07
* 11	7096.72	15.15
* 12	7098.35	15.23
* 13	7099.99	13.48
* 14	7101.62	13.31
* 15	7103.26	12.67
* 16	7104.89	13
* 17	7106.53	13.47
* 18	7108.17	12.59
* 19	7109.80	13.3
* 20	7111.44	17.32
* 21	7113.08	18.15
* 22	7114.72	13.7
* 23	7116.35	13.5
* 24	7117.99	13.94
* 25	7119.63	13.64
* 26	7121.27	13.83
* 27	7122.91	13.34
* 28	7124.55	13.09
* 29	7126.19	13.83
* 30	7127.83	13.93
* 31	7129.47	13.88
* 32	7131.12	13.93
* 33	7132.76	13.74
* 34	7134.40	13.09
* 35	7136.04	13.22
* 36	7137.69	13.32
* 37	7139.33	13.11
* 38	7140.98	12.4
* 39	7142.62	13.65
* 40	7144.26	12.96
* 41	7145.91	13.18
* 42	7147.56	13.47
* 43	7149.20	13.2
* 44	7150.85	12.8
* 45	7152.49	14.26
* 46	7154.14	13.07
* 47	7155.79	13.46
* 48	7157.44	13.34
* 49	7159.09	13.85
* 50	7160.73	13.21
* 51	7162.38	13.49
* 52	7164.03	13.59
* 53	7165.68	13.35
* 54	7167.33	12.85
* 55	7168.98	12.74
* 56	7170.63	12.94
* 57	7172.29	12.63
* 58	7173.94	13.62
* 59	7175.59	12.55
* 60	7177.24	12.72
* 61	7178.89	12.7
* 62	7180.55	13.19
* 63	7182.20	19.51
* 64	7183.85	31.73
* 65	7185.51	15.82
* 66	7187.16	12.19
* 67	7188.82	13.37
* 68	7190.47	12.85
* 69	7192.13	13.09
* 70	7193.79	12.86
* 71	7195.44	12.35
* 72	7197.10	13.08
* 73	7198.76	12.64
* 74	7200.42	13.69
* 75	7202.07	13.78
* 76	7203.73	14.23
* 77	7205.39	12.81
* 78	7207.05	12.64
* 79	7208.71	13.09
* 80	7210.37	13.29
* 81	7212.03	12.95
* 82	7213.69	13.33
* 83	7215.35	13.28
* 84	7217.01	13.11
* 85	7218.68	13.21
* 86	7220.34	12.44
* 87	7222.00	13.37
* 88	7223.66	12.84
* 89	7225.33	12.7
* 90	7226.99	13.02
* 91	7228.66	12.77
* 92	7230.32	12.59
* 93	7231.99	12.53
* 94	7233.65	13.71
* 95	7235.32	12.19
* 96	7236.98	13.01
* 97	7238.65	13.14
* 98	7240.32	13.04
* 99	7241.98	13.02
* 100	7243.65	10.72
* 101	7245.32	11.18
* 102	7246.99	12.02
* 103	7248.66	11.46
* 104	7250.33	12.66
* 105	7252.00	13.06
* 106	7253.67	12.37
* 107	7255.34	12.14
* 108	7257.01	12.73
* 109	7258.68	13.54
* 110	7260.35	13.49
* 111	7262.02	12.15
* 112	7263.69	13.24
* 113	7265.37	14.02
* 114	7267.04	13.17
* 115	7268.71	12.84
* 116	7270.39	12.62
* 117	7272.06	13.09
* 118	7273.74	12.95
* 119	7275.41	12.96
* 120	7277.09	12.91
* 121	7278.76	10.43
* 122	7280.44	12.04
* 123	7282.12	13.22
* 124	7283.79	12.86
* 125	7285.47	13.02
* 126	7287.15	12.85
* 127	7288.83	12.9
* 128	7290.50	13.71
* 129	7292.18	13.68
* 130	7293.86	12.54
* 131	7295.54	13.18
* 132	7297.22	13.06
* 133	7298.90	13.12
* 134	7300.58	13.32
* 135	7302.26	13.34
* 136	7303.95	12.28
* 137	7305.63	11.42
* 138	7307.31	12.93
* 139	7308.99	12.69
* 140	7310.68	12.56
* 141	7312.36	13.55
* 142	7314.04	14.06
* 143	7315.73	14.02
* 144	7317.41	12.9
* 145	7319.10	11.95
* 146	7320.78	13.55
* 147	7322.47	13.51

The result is -0.18 mag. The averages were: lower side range 13.7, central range 15.6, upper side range 12.6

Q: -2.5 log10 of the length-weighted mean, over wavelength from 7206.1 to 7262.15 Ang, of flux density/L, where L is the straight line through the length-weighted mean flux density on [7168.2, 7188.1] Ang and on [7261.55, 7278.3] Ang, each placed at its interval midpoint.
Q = 0.09 mag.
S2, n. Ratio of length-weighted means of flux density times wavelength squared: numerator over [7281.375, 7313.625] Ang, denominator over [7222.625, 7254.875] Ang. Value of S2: 1.05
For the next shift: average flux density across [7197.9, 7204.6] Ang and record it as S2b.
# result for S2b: 13.6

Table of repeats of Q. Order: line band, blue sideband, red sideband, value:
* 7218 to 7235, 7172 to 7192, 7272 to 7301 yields 0.107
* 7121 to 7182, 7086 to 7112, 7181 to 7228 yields 0.051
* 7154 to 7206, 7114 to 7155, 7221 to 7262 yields -0.072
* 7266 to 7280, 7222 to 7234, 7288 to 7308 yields 0.026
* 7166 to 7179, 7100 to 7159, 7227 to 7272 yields 0.034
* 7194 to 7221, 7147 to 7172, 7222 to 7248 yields -0.023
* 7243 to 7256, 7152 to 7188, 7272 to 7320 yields 0.126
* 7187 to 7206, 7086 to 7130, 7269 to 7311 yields 0.025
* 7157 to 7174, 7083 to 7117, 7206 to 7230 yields 0.021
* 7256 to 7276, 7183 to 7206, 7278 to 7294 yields 0.008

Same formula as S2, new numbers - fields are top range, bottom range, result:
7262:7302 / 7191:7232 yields 1.01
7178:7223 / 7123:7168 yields 1.07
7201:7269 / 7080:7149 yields 0.97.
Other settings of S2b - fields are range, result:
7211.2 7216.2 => 13.2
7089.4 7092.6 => 13.7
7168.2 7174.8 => 13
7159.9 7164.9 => 13.4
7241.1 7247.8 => 11.7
